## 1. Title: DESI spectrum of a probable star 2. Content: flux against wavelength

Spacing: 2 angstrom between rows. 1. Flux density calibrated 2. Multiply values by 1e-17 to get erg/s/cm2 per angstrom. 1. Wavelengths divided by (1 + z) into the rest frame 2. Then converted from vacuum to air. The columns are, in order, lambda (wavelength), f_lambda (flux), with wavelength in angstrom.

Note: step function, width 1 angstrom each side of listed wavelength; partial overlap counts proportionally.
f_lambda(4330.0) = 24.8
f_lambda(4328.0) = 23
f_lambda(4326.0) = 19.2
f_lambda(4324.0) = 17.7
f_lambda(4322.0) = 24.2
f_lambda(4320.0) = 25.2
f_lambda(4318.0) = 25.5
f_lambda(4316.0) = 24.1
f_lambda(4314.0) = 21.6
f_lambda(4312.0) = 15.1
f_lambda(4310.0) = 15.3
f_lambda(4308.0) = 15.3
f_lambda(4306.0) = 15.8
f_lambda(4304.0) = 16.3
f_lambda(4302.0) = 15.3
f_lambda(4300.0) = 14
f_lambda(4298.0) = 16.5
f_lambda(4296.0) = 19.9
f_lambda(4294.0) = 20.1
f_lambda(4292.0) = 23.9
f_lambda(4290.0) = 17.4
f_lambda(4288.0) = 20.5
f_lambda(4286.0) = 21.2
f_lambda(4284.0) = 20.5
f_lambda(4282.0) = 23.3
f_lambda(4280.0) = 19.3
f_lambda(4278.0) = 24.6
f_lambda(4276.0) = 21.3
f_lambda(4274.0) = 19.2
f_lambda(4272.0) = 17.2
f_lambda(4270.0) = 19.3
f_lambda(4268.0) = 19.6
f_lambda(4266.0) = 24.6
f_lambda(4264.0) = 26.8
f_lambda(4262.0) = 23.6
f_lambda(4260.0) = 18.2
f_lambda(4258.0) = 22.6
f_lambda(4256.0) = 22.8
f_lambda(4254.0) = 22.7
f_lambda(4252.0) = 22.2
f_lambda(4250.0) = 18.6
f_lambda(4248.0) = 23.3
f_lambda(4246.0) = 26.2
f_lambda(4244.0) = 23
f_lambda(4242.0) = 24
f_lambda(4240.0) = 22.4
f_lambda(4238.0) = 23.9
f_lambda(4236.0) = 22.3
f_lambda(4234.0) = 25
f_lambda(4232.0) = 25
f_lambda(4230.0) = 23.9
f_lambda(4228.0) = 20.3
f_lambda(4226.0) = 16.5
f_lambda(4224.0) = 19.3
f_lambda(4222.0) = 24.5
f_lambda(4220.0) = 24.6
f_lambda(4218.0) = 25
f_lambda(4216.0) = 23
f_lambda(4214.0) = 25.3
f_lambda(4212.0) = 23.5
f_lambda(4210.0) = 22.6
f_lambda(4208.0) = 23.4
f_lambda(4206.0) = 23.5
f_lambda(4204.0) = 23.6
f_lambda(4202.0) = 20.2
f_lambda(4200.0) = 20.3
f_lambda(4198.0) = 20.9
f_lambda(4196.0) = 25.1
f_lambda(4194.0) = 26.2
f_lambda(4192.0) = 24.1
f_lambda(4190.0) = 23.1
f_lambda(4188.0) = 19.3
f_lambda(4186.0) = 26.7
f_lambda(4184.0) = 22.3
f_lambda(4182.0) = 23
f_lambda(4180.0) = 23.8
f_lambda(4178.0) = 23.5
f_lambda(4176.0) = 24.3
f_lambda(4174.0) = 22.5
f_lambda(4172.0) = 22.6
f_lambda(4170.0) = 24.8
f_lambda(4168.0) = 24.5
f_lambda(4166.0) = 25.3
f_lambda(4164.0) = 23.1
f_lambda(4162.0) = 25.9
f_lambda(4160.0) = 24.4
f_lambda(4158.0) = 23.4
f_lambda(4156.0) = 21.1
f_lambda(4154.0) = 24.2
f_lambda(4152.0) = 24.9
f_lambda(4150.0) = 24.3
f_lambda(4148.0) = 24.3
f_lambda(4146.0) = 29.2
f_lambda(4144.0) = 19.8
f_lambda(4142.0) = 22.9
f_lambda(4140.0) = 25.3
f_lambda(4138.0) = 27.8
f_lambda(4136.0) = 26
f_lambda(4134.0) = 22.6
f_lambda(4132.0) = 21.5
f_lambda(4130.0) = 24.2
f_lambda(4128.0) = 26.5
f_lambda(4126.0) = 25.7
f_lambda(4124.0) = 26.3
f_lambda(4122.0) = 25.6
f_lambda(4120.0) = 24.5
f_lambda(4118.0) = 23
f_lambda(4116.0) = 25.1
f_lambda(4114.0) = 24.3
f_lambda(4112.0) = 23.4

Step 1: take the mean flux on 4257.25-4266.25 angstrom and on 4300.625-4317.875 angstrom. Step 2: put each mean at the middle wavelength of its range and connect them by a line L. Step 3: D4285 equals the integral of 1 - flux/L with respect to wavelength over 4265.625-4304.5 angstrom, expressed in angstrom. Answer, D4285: 1.5 angstrom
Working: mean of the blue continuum 23.1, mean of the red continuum 17.7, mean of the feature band 19.7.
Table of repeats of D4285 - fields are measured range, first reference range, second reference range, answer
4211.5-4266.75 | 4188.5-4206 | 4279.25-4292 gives -2.9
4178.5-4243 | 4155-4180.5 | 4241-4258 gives 0.7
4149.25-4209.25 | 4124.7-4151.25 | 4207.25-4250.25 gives 1.1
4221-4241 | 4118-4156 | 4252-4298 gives 0.0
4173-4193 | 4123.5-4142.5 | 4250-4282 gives 0.3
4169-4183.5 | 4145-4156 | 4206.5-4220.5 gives 0.6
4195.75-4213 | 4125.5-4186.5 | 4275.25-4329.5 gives 0.2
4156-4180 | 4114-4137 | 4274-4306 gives -0.6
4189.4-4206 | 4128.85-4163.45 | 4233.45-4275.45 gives 0.2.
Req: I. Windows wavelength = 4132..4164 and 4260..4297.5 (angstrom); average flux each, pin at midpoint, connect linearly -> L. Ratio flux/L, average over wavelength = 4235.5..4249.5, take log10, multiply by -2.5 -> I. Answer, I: -0.07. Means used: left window 24.3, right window 21.1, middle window 23.5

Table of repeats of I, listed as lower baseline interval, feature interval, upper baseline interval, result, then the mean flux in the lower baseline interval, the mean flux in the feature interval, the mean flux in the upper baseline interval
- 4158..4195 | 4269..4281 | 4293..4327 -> 0.00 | 23.8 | 20.2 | 18.9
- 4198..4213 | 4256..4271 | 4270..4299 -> -0.07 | 22.3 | 22.1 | 20.3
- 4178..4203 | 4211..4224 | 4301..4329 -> -0.08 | 22.9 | 23.9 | 19.5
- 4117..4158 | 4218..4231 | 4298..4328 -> 0.00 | 24.5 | 21.8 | 19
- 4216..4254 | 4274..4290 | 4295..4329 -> -0.03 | 22.8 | 21.1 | 19.1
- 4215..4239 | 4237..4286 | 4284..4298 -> -0.03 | 22.8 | 22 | 20.2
